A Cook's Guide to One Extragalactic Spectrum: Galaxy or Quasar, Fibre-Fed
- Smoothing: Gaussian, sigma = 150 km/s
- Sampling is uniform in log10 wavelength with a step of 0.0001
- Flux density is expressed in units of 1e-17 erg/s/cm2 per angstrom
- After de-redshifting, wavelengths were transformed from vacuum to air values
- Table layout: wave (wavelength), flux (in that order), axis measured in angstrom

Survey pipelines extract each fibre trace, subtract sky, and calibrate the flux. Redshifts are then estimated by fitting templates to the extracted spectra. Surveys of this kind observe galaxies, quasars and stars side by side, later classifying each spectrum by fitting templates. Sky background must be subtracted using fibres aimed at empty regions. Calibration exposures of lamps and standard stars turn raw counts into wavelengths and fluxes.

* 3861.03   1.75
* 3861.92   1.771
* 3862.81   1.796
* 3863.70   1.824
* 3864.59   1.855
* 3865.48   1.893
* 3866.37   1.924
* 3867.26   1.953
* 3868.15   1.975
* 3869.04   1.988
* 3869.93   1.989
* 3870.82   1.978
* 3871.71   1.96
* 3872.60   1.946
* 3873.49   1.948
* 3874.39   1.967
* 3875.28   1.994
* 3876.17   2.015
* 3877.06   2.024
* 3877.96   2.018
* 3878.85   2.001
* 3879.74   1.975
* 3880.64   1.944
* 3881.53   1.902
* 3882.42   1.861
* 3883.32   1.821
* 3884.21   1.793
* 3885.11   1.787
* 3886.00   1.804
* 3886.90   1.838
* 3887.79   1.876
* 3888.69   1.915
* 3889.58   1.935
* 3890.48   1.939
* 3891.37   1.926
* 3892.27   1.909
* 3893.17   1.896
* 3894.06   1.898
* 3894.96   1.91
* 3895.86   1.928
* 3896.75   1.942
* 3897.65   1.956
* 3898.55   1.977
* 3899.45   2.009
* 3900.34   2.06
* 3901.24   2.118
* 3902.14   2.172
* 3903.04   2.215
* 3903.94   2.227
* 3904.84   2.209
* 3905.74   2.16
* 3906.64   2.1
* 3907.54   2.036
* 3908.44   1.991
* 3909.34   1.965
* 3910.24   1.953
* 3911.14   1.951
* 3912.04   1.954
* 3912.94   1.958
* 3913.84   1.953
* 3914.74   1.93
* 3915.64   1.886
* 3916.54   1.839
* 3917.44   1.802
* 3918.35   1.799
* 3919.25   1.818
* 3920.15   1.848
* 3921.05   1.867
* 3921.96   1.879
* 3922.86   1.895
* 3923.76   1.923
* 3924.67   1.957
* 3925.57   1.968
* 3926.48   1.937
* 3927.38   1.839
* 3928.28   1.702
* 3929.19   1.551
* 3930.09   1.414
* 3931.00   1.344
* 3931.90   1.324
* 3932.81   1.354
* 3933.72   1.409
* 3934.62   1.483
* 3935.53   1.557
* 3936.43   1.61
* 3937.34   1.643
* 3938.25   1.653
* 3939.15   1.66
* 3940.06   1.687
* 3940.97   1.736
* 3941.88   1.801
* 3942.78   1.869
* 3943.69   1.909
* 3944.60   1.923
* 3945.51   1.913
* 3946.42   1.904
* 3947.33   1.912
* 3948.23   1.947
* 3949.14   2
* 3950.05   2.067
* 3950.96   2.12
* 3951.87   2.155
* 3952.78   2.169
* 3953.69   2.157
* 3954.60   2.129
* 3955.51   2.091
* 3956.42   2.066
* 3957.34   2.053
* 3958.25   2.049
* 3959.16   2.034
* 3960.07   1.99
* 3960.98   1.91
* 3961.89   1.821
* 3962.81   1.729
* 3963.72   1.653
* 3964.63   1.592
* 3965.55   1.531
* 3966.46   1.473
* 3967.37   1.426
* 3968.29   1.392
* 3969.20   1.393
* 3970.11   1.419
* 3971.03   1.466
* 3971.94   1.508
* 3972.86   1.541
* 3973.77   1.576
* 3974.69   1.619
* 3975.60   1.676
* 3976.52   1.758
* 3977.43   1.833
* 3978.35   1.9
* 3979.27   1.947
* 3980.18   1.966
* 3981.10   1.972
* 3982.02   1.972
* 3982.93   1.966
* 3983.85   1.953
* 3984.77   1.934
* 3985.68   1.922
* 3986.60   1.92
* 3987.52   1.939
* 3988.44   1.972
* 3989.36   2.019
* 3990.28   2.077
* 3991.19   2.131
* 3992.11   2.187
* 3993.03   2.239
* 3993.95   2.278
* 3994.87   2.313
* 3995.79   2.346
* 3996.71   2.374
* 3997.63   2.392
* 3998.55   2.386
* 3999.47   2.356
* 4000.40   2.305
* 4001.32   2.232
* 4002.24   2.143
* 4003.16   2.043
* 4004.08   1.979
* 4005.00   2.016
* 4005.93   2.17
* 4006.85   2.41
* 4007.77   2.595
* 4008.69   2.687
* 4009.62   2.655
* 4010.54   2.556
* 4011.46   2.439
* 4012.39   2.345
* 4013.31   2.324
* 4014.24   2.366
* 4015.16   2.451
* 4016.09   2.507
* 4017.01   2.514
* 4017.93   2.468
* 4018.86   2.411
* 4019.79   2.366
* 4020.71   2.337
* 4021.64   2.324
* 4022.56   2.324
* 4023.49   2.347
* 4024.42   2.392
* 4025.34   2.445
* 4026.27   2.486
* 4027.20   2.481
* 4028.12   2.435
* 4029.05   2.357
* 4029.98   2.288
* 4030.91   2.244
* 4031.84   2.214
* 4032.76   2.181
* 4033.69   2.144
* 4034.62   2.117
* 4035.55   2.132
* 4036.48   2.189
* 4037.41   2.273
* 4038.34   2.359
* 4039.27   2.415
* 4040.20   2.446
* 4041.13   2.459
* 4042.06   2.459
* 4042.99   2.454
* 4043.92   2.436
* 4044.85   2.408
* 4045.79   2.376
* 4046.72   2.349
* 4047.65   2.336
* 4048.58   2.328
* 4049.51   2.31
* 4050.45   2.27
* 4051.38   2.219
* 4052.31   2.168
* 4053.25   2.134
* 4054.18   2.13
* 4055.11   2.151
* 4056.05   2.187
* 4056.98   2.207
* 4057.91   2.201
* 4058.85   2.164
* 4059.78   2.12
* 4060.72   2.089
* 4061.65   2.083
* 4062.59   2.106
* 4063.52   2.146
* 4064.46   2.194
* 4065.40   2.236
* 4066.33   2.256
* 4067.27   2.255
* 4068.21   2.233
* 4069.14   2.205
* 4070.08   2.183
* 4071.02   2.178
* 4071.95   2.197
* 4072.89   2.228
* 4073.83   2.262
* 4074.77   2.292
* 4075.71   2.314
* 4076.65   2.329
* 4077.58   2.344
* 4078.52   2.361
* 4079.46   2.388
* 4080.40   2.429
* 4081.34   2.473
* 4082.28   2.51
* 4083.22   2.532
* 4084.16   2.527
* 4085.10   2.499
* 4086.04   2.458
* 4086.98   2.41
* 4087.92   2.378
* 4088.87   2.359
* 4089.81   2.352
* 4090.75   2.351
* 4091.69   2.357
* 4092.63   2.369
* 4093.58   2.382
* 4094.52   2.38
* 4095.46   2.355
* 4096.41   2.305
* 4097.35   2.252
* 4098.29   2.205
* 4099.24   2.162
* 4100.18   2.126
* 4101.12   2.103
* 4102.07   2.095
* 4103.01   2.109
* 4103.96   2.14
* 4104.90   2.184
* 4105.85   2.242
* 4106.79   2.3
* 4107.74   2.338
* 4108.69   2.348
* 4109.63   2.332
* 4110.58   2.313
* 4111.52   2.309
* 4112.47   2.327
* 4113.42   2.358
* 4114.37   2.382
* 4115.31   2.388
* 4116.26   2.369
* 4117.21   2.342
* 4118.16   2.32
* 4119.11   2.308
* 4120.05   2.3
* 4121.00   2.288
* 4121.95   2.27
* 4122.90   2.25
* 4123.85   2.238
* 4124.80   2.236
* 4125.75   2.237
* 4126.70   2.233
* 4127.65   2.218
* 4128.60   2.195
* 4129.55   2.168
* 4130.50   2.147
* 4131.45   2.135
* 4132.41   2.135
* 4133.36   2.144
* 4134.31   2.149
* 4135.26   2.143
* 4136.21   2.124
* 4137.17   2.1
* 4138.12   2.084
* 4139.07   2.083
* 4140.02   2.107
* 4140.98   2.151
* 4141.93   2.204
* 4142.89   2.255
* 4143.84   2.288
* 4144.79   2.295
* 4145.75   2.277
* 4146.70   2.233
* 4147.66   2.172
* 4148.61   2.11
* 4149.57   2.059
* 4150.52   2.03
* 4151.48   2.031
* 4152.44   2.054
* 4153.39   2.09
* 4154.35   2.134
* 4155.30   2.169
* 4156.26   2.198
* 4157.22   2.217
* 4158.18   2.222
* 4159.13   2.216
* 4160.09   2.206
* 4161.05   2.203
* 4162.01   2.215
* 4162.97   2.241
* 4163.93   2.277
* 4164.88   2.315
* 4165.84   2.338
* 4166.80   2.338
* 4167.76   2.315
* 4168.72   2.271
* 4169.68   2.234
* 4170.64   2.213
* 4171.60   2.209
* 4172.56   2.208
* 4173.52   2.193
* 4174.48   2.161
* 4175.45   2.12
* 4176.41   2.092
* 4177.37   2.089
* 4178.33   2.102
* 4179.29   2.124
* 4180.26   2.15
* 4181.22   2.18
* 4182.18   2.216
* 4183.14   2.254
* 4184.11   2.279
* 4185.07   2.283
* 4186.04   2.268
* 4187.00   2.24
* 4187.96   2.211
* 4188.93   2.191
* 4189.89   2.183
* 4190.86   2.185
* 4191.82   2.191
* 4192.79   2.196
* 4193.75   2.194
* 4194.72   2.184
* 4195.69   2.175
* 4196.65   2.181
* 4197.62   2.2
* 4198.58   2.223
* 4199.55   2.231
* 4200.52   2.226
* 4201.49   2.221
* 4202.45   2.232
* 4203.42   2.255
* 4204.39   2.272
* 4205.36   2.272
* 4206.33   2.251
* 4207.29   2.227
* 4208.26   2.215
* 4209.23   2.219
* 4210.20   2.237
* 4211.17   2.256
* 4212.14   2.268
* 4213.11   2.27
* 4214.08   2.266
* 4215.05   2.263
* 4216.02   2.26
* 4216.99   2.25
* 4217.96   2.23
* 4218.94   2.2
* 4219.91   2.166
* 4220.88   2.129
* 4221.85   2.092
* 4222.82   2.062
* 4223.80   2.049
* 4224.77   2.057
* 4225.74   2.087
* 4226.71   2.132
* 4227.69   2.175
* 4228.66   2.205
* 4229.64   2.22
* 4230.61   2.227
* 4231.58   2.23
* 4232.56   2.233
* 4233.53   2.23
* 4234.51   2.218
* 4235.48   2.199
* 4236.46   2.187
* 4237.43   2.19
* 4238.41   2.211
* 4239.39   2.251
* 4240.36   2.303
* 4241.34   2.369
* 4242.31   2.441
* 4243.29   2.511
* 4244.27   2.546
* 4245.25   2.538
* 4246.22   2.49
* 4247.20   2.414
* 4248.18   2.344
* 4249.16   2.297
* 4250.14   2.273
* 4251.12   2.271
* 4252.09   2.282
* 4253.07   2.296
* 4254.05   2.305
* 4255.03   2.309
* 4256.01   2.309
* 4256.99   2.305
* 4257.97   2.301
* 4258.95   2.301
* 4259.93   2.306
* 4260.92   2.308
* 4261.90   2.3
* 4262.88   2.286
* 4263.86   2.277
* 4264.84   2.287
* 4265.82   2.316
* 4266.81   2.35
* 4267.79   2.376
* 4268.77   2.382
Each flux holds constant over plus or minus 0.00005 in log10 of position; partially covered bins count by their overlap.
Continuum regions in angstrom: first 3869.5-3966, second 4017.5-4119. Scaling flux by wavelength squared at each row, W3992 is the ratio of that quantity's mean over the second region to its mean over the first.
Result 1.31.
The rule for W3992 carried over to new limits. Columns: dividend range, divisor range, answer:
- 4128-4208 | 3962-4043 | 1.12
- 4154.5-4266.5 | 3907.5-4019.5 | 1.29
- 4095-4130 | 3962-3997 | 1.31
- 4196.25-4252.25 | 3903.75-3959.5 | 1.39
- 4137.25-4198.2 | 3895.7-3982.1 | 1.34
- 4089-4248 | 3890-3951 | 1.35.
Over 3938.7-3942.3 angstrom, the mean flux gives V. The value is 1.72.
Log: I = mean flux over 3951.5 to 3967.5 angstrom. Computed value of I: 1.9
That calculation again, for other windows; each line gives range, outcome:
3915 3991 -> 1.8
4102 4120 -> 2.3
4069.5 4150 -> 2.27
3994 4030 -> 2.37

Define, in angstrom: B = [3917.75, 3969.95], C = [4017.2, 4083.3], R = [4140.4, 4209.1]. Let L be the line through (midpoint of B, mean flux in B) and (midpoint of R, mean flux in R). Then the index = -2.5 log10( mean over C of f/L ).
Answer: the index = -0.16 mag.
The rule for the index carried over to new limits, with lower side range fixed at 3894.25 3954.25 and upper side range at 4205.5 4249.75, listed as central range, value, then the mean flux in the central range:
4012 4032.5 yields -0.191 mag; 2.38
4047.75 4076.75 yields -0.081 mag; 2.21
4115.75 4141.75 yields -0.037 mag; 2.2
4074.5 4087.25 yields -0.171 mag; 2.42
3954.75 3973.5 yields 0.128 mag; 1.71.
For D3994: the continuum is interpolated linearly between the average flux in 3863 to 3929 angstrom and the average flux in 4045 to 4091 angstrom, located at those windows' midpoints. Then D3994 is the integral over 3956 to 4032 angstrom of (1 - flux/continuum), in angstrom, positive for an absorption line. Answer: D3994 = 1.7 angstrom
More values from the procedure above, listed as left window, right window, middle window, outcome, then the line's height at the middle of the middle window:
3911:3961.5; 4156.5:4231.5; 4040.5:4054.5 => -2.27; 2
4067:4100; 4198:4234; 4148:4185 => 1.11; 2.26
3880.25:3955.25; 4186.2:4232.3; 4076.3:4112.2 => -4.34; 2.08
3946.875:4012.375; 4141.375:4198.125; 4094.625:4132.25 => -2.02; 2.14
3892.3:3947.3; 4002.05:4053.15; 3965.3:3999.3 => 4.01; 2.14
